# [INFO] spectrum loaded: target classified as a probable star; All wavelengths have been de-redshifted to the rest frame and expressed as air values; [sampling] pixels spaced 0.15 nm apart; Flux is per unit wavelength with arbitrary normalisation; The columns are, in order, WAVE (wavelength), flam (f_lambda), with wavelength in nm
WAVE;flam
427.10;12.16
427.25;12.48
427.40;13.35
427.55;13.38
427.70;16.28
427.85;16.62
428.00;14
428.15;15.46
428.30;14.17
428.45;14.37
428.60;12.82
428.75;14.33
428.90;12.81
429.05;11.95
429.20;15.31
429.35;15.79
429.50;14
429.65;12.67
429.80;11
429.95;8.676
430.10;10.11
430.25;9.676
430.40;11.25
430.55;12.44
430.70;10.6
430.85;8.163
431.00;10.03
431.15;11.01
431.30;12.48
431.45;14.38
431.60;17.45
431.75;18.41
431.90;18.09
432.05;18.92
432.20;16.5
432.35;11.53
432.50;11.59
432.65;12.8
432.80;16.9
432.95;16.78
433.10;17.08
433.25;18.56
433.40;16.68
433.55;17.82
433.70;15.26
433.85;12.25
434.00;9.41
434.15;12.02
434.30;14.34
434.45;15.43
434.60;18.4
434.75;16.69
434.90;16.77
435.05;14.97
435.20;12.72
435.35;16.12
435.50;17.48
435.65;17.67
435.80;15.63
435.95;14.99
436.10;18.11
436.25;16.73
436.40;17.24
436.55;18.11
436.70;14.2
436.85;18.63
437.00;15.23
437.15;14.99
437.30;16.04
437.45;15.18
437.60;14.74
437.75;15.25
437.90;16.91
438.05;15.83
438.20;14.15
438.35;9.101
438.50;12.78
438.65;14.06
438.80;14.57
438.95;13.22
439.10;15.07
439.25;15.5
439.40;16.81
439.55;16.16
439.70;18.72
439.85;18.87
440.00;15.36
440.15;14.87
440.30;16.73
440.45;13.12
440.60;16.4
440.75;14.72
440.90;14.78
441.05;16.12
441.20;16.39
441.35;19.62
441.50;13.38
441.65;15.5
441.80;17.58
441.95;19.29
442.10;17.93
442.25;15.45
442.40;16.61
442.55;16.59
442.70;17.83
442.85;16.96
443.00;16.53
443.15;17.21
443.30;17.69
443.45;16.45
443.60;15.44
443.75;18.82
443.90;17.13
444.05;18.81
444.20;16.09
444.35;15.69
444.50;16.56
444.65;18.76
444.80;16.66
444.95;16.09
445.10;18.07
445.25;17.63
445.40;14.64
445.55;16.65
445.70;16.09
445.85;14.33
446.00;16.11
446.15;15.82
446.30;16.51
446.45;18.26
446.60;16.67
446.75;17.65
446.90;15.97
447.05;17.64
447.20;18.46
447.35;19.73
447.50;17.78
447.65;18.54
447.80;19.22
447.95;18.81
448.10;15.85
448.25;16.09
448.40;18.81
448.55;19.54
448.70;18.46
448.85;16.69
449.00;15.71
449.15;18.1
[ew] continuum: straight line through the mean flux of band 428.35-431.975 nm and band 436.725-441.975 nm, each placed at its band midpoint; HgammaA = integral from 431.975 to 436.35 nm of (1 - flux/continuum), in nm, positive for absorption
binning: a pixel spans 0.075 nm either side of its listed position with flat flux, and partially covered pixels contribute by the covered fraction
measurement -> -0.474 nm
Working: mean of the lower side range 12.8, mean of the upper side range 15.5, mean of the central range 15.5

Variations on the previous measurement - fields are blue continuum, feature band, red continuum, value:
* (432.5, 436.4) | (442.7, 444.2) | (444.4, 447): -0.072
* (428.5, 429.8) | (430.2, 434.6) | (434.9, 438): 0.162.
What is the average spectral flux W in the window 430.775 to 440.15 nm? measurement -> 15.3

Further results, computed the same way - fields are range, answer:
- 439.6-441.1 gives 16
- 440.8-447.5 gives 16.9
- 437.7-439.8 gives 14.9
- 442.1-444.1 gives 17.1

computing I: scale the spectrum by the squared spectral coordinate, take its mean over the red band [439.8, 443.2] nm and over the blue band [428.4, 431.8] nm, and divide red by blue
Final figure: 1.38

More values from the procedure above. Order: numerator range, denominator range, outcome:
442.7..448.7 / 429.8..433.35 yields 1.35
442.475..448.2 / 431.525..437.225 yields 1.13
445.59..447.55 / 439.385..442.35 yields 1.06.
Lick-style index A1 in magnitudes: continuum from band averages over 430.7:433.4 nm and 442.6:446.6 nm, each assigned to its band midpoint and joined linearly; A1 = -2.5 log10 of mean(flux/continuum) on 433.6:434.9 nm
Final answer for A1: 0.05 mag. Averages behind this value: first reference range 14.7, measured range 14.4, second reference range 16.8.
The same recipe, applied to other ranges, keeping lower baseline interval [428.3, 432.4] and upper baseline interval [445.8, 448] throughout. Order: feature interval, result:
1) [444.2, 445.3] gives -0.006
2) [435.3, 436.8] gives -0.141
